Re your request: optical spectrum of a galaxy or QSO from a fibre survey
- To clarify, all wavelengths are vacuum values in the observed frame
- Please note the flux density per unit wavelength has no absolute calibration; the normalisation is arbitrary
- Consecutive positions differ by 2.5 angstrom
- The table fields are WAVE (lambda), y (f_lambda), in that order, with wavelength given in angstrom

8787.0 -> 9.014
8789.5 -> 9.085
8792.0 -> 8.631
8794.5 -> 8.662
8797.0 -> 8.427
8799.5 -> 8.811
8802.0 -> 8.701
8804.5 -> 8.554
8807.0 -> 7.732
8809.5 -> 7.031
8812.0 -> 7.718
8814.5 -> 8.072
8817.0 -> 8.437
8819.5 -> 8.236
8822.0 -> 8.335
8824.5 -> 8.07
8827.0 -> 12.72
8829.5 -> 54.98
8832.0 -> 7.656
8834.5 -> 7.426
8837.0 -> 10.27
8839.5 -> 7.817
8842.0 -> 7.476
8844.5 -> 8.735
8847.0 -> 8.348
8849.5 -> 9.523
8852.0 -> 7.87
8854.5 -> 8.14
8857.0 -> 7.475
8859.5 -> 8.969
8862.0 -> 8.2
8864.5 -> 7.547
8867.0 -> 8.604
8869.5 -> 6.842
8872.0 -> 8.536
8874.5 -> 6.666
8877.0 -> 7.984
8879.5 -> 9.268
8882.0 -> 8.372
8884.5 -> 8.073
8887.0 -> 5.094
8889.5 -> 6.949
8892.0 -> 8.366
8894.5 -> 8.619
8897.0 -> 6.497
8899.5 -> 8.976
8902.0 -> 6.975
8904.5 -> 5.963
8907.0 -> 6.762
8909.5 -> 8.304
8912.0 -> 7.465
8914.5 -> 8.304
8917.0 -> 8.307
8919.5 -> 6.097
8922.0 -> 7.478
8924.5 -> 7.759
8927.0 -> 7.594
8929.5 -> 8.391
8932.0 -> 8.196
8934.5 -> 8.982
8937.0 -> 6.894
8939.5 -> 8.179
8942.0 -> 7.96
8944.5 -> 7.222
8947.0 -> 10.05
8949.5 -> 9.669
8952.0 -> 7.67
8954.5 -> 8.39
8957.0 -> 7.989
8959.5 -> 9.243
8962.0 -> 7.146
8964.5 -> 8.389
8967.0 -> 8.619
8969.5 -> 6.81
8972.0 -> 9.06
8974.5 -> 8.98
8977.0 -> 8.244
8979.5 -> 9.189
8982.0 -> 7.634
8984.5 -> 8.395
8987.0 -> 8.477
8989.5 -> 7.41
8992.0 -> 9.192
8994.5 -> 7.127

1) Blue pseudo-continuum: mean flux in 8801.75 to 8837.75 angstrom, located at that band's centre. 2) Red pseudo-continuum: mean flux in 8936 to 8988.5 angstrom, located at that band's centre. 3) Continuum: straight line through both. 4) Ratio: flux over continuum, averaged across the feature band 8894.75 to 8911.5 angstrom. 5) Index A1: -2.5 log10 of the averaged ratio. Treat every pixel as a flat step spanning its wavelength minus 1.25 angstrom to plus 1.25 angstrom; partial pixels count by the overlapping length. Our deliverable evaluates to 0.30 mag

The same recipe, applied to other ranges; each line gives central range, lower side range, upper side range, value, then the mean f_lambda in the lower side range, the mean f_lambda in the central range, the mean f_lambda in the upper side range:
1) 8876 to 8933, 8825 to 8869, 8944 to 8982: 0.27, 11.1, 7.64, 8.44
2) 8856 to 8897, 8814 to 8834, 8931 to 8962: 0.45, 14.5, 7.81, 8.32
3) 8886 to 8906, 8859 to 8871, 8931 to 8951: 0.13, 7.98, 7.2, 8.39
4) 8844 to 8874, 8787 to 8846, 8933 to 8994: 0.20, 10.5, 8.18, 8.31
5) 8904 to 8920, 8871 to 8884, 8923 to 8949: 0.10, 8.15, 7.44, 8.16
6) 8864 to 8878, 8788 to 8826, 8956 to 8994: 0.08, 8.33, 7.7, 8.3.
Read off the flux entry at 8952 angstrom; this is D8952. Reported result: 7.67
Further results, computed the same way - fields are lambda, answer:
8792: 8.631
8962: 7.146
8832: 7.656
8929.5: 8.391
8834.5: 7.426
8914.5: 8.304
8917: 8.307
